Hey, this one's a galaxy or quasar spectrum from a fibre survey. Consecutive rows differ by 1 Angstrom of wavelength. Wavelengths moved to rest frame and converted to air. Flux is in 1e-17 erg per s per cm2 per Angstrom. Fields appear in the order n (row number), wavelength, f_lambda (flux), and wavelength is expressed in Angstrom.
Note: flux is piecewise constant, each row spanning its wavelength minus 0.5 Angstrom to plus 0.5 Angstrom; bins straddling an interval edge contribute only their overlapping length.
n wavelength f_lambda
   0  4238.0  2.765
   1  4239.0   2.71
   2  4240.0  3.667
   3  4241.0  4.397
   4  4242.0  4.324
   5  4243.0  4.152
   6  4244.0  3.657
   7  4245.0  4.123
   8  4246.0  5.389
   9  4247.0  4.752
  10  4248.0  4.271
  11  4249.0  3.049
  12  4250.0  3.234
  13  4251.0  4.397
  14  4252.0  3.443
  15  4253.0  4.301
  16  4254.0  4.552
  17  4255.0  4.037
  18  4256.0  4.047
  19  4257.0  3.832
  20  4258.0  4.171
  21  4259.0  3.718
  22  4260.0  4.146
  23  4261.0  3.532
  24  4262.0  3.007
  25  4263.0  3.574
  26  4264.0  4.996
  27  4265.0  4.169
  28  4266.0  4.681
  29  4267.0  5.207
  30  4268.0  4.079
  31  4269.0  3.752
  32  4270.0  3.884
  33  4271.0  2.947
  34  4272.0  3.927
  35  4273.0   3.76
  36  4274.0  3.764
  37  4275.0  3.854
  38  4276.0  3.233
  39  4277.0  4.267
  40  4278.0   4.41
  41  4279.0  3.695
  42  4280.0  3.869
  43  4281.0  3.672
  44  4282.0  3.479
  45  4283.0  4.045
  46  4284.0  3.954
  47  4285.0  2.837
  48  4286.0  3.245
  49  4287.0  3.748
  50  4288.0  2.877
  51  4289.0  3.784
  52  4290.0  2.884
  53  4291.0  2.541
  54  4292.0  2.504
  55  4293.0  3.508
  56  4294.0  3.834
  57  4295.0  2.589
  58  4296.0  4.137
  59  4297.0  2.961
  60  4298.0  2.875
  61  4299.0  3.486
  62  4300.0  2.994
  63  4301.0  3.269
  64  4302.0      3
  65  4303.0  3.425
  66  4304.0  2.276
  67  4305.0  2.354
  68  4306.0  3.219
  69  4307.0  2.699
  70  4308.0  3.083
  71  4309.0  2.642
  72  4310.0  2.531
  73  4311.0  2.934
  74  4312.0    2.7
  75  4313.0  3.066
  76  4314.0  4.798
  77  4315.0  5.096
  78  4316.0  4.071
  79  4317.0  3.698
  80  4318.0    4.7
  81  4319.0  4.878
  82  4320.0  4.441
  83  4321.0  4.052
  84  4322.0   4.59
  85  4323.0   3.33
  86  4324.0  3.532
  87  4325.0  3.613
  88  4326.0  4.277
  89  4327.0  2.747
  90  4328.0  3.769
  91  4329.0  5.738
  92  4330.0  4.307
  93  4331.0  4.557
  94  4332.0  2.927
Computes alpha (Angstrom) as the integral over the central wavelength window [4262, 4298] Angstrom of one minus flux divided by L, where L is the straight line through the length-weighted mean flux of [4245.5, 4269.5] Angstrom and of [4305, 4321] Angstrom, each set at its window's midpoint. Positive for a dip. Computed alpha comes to 2.3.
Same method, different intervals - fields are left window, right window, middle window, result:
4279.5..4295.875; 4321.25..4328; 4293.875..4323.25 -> 0.9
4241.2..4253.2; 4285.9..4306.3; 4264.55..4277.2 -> -1.2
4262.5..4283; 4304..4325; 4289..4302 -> 2.1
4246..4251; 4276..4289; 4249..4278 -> -0.5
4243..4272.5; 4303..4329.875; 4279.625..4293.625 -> 1.8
